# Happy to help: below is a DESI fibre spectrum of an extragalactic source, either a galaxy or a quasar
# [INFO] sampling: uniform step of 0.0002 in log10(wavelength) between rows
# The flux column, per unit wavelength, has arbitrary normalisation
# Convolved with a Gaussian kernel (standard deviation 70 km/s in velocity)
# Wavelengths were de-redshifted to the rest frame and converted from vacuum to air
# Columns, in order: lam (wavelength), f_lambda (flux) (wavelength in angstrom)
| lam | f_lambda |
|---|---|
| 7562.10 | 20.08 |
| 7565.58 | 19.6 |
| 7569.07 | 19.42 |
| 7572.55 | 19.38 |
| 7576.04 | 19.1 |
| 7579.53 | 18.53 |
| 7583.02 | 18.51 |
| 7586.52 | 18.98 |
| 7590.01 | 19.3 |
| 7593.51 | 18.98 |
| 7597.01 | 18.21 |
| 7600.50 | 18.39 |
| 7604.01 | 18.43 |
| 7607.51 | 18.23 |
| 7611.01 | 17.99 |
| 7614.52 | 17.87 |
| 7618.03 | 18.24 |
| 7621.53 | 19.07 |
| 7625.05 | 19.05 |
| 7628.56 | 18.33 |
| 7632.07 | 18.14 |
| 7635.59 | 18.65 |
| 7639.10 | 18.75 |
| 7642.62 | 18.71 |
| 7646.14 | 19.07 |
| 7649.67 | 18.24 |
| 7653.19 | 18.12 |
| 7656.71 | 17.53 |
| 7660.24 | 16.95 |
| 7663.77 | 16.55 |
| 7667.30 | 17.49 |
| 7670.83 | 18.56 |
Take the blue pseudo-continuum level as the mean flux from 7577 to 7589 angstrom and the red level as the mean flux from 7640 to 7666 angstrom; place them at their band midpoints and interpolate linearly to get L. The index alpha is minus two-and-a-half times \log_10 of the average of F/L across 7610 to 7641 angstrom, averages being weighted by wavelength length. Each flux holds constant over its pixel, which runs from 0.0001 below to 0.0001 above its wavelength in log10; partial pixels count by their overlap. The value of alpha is -0.01 mag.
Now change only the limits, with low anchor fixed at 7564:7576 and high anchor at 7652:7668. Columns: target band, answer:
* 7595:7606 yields 0.02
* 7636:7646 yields -0.06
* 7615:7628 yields -0.03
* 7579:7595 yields 0.01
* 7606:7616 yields 0.02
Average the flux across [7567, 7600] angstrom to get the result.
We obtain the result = 18.9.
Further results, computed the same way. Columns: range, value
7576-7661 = 18.5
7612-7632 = 18.5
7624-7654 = 18.6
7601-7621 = 18.2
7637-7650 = 18.7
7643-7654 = 18.5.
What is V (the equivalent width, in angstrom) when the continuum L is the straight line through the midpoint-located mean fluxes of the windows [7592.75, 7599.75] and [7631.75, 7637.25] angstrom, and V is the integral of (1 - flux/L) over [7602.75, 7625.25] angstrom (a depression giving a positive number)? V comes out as 0.1 angstrom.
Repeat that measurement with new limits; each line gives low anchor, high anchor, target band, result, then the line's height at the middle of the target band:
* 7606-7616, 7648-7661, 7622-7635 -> -0.5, 17.9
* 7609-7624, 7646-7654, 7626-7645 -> -0.2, 18.4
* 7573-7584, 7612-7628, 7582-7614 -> 0.2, 18.7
